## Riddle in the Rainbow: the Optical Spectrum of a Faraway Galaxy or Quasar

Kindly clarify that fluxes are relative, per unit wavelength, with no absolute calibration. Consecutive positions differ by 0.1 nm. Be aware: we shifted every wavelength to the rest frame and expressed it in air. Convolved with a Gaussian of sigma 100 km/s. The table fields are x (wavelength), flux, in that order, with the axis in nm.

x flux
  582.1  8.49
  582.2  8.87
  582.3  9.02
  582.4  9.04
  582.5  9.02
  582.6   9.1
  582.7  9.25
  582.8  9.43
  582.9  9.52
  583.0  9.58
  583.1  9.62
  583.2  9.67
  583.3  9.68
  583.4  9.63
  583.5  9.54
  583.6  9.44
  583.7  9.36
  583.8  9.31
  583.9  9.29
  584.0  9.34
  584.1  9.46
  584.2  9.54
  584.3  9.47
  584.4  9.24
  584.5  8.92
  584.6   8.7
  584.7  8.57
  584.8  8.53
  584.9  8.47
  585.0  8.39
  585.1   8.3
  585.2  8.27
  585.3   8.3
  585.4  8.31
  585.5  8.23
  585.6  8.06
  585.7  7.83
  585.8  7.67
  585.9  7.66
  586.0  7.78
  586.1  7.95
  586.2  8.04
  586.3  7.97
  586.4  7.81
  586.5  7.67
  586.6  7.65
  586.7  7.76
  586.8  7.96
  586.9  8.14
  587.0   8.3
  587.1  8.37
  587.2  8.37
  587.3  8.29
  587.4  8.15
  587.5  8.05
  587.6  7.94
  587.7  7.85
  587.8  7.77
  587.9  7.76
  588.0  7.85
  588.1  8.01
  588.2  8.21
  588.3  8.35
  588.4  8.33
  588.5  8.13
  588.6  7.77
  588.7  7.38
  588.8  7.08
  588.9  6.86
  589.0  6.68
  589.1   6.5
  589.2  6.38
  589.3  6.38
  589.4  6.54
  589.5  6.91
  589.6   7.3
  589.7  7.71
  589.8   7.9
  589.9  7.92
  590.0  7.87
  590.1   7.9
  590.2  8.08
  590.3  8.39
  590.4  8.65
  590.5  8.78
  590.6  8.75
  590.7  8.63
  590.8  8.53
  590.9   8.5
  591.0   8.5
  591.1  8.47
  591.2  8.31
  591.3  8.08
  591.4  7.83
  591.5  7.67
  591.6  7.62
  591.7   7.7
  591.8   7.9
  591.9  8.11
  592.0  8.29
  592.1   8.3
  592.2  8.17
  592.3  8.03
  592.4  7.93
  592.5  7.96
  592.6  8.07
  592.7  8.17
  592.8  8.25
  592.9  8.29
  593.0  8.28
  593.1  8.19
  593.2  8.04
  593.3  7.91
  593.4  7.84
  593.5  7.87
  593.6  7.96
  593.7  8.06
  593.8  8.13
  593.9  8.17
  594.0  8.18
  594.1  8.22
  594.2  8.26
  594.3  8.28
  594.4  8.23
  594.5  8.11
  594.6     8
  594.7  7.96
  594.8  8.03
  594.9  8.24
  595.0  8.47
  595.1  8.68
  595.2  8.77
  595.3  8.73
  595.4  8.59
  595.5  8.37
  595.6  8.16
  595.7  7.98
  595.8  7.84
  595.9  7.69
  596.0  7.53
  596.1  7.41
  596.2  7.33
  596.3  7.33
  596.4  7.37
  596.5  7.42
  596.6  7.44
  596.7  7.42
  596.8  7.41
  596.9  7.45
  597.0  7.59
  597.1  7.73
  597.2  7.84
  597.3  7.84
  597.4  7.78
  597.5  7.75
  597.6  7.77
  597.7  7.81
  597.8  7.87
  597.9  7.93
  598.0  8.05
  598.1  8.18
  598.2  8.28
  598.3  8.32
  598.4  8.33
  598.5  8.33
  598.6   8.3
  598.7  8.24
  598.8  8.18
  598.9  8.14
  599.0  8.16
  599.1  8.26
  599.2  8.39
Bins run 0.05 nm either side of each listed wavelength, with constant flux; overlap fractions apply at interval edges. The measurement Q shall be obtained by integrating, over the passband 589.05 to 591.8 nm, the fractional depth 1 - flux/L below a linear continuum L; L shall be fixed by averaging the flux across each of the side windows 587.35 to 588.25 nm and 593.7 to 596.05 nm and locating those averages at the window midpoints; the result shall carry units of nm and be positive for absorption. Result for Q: 0.07 nm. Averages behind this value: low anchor 7.95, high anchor 8.2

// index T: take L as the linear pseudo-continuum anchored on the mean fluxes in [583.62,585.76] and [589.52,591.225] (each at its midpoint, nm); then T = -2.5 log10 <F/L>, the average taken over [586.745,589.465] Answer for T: 0.10 mag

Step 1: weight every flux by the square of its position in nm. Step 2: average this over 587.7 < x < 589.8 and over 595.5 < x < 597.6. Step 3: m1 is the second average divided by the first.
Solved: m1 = 1.06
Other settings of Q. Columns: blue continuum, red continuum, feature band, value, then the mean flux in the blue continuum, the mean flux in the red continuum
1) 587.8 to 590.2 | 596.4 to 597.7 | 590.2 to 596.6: -0.471 nm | 7.49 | 7.62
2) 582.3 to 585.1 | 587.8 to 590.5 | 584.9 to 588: 0.134 nm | 9.21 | 7.6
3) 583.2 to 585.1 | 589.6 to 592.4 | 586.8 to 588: 0.083 nm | 9.15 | 8.15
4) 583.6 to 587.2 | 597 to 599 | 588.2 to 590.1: 0.215 nm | 8.43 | 8.03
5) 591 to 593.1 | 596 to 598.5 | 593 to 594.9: -0.031 nm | 8.08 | 7.74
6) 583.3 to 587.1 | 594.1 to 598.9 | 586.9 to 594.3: 0.279 nm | 8.52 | 7.98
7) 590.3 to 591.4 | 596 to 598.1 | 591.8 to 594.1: 0.027 nm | 8.48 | 7.64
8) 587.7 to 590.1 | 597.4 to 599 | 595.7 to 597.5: 0.093 nm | 7.48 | 8.09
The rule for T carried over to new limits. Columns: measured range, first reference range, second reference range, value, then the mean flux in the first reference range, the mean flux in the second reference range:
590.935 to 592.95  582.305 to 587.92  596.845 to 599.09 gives 0.03 mag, 8.6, 8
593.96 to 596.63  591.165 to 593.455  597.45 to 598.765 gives 0.01 mag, 8.04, 8.09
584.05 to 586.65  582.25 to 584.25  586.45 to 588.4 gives 0.05 mag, 9.39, 8.03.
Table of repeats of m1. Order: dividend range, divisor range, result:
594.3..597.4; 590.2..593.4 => 0.98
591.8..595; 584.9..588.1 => 1.04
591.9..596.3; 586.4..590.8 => 1.06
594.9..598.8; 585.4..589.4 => 1.06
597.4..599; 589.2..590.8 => 1.06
